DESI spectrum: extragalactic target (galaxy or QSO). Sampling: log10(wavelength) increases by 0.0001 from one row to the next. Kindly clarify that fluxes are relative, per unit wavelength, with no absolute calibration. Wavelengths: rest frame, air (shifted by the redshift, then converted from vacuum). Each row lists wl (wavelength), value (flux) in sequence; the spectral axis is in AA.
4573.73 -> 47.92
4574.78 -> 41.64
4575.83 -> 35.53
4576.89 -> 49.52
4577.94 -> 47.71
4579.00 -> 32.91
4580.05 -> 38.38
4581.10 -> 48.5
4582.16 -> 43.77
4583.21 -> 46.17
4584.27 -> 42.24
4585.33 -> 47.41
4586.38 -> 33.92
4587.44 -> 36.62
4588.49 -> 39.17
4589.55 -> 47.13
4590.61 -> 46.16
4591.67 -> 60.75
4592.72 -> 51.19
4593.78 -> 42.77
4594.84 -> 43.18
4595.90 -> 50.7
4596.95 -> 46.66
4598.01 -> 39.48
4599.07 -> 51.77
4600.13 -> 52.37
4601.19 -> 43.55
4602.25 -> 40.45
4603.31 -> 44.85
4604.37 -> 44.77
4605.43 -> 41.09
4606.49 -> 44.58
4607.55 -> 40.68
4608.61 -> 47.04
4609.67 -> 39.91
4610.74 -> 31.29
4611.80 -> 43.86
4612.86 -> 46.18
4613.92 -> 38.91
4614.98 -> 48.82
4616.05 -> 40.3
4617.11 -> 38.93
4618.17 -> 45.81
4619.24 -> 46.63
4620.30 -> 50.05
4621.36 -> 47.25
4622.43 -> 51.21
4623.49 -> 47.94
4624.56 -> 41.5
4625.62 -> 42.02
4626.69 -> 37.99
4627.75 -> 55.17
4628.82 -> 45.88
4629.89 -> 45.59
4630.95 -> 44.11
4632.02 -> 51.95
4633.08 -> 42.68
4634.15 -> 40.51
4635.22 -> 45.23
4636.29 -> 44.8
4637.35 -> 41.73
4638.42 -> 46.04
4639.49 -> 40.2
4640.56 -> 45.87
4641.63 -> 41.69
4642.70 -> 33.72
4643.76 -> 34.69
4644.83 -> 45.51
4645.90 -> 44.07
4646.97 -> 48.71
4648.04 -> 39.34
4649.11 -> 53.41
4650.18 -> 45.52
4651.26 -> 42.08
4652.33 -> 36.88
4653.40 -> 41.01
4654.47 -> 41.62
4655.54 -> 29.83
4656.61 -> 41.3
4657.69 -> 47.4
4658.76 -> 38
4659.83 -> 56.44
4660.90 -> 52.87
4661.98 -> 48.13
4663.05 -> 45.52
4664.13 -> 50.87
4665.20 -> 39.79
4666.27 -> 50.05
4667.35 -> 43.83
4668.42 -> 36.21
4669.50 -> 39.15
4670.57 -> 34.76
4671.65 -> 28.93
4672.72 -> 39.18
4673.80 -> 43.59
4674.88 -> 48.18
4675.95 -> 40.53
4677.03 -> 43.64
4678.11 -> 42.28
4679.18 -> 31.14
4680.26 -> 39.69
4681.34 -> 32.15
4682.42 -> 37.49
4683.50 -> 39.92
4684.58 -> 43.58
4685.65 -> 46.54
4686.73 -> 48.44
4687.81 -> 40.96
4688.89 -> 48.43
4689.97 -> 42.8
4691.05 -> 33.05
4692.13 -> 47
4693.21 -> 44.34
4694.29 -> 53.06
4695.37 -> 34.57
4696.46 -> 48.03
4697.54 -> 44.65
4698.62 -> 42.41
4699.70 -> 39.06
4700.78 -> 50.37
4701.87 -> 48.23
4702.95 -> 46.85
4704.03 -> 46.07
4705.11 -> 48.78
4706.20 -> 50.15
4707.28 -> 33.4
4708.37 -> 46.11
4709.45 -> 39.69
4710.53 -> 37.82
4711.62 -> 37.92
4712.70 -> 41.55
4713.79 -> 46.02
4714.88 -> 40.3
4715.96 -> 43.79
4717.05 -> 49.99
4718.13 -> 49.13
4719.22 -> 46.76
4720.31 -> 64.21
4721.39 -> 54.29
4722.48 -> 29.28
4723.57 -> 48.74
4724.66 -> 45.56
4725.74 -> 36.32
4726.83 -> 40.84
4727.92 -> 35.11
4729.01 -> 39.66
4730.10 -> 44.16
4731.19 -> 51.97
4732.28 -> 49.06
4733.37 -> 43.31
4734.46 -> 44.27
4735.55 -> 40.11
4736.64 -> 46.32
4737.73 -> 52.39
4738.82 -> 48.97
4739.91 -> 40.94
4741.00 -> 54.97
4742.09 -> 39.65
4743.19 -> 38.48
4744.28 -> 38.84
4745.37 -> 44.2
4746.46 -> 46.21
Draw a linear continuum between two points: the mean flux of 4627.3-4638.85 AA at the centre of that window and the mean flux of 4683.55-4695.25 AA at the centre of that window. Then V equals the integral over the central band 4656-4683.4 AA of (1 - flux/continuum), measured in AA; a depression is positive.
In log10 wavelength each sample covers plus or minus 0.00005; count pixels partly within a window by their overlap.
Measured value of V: 1.7 AA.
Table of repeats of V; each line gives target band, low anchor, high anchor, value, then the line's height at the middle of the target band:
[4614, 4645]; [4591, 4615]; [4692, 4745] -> 0.5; 44.8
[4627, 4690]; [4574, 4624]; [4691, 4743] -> 2.3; 44.5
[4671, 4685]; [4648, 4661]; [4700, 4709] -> 1.7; 44.6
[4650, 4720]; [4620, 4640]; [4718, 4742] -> 3.9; 45.5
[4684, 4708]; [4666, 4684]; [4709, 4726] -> -1.5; 41.9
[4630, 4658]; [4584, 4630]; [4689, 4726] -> 1.2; 44.6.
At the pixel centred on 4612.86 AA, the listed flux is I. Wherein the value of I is 46.18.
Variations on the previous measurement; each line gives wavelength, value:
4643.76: 34.69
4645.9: 44.07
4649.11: 53.41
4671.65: 28.93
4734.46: 44.27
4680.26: 39.69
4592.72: 51.19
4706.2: 50.15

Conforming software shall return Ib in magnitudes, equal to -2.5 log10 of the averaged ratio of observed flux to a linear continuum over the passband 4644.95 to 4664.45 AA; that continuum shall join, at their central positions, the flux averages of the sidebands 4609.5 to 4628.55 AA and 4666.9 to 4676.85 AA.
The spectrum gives -0.09 mag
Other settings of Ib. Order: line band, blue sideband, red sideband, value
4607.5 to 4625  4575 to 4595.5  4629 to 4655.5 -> -0.02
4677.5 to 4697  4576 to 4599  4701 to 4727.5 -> 0.07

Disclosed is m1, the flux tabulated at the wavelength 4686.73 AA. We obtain 48.44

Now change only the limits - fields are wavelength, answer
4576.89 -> 49.52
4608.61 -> 47.04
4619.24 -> 46.63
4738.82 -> 48.97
